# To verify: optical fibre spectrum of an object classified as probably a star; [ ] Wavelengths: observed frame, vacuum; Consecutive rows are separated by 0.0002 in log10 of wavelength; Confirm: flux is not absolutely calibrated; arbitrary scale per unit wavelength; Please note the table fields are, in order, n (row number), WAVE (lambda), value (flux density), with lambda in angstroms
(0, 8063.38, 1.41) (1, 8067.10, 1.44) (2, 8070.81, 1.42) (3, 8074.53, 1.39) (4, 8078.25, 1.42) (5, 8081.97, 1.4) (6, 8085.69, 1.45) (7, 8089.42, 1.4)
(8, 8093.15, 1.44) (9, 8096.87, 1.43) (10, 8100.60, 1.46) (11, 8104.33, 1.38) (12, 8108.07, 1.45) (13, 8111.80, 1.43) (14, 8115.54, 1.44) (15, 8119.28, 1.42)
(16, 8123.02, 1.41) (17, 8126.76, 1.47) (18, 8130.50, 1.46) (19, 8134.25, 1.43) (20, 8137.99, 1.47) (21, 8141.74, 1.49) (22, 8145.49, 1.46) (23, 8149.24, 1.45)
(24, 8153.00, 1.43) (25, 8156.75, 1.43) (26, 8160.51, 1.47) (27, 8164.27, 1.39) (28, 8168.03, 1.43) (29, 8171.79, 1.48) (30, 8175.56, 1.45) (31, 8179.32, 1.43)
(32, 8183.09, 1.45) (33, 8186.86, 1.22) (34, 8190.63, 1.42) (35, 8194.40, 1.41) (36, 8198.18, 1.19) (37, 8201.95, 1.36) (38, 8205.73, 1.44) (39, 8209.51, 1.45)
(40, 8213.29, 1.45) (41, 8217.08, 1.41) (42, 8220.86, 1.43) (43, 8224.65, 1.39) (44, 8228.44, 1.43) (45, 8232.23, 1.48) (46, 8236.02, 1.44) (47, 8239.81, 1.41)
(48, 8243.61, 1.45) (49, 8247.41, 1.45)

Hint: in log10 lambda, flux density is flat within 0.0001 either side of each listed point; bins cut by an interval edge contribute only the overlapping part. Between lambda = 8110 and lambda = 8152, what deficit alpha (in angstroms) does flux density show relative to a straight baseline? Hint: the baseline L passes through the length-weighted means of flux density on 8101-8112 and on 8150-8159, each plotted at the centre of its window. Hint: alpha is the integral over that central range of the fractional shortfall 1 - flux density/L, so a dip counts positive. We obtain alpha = -0.6 angstroms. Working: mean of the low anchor 1.42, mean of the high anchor 1.43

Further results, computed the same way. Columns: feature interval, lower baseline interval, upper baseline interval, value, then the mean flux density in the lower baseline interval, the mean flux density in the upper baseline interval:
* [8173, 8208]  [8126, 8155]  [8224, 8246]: 1.7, 1.46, 1.44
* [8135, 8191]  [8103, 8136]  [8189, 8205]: -1.8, 1.43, 1.35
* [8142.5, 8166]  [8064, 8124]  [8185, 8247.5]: -0.5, 1.42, 1.4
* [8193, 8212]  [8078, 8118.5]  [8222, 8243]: 0.8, 1.43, 1.43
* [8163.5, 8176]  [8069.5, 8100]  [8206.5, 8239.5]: -0.1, 1.42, 1.43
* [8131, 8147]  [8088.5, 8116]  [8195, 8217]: -0.6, 1.43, 1.38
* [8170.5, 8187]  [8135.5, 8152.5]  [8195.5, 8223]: 0.0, 1.46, 1.39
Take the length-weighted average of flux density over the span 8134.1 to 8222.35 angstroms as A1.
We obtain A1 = 1.42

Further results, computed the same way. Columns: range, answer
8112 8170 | 1.44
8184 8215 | 1.37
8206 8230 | 1.43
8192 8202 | 1.32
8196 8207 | 1.33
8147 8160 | 1.44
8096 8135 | 1.43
